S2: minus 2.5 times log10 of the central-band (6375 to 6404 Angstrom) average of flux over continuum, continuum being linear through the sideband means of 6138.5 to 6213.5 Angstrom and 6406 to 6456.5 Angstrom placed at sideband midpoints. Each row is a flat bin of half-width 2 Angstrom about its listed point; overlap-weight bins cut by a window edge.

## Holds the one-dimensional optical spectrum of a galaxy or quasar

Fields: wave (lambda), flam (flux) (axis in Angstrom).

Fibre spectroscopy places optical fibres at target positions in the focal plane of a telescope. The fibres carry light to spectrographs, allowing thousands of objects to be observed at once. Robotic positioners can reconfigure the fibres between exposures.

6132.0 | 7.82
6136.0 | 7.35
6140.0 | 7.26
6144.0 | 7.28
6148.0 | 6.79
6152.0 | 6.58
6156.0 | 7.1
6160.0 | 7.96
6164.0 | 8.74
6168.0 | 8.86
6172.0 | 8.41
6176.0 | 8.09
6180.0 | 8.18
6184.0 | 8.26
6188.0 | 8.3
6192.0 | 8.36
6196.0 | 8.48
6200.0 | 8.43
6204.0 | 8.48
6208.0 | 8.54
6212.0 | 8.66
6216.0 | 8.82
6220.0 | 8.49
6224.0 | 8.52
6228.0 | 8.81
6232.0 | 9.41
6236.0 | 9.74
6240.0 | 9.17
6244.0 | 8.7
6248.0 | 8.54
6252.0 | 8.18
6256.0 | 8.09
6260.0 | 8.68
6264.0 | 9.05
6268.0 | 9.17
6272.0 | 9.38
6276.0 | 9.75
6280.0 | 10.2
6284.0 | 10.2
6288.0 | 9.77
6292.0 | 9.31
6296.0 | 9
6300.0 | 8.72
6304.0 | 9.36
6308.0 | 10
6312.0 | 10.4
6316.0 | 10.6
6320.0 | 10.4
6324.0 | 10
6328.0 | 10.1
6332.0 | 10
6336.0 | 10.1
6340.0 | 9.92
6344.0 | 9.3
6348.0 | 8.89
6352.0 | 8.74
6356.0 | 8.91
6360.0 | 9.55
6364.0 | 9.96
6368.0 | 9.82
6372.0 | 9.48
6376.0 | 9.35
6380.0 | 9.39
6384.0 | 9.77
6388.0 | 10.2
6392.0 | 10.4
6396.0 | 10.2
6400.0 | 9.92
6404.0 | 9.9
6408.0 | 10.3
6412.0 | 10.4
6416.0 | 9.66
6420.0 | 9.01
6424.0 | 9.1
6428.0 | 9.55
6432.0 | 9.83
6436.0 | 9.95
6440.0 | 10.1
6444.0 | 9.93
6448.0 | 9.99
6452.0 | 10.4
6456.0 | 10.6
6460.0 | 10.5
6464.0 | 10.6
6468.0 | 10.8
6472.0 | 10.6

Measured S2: -0.04 mag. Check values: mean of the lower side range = 8.04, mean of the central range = 9.91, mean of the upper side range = 9.89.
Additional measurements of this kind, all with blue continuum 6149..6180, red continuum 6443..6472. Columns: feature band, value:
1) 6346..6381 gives 0.033 mag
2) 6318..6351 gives -0.048 mag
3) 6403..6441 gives 0.039 mag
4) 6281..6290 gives -0.119 mag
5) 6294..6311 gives -0.026 mag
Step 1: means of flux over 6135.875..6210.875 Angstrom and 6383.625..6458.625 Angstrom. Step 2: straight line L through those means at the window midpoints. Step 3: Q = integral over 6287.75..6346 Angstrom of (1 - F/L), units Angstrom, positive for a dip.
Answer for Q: -4.2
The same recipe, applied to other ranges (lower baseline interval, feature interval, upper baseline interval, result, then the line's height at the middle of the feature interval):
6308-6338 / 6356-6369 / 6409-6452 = 0.5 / 10.1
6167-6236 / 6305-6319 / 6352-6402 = -1.5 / 9.28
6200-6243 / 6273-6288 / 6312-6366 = -1.1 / 9.3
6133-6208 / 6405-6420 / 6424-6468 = -0.1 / 9.86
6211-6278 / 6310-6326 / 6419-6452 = -2.0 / 9.22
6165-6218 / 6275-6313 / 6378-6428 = -2.2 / 9.13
